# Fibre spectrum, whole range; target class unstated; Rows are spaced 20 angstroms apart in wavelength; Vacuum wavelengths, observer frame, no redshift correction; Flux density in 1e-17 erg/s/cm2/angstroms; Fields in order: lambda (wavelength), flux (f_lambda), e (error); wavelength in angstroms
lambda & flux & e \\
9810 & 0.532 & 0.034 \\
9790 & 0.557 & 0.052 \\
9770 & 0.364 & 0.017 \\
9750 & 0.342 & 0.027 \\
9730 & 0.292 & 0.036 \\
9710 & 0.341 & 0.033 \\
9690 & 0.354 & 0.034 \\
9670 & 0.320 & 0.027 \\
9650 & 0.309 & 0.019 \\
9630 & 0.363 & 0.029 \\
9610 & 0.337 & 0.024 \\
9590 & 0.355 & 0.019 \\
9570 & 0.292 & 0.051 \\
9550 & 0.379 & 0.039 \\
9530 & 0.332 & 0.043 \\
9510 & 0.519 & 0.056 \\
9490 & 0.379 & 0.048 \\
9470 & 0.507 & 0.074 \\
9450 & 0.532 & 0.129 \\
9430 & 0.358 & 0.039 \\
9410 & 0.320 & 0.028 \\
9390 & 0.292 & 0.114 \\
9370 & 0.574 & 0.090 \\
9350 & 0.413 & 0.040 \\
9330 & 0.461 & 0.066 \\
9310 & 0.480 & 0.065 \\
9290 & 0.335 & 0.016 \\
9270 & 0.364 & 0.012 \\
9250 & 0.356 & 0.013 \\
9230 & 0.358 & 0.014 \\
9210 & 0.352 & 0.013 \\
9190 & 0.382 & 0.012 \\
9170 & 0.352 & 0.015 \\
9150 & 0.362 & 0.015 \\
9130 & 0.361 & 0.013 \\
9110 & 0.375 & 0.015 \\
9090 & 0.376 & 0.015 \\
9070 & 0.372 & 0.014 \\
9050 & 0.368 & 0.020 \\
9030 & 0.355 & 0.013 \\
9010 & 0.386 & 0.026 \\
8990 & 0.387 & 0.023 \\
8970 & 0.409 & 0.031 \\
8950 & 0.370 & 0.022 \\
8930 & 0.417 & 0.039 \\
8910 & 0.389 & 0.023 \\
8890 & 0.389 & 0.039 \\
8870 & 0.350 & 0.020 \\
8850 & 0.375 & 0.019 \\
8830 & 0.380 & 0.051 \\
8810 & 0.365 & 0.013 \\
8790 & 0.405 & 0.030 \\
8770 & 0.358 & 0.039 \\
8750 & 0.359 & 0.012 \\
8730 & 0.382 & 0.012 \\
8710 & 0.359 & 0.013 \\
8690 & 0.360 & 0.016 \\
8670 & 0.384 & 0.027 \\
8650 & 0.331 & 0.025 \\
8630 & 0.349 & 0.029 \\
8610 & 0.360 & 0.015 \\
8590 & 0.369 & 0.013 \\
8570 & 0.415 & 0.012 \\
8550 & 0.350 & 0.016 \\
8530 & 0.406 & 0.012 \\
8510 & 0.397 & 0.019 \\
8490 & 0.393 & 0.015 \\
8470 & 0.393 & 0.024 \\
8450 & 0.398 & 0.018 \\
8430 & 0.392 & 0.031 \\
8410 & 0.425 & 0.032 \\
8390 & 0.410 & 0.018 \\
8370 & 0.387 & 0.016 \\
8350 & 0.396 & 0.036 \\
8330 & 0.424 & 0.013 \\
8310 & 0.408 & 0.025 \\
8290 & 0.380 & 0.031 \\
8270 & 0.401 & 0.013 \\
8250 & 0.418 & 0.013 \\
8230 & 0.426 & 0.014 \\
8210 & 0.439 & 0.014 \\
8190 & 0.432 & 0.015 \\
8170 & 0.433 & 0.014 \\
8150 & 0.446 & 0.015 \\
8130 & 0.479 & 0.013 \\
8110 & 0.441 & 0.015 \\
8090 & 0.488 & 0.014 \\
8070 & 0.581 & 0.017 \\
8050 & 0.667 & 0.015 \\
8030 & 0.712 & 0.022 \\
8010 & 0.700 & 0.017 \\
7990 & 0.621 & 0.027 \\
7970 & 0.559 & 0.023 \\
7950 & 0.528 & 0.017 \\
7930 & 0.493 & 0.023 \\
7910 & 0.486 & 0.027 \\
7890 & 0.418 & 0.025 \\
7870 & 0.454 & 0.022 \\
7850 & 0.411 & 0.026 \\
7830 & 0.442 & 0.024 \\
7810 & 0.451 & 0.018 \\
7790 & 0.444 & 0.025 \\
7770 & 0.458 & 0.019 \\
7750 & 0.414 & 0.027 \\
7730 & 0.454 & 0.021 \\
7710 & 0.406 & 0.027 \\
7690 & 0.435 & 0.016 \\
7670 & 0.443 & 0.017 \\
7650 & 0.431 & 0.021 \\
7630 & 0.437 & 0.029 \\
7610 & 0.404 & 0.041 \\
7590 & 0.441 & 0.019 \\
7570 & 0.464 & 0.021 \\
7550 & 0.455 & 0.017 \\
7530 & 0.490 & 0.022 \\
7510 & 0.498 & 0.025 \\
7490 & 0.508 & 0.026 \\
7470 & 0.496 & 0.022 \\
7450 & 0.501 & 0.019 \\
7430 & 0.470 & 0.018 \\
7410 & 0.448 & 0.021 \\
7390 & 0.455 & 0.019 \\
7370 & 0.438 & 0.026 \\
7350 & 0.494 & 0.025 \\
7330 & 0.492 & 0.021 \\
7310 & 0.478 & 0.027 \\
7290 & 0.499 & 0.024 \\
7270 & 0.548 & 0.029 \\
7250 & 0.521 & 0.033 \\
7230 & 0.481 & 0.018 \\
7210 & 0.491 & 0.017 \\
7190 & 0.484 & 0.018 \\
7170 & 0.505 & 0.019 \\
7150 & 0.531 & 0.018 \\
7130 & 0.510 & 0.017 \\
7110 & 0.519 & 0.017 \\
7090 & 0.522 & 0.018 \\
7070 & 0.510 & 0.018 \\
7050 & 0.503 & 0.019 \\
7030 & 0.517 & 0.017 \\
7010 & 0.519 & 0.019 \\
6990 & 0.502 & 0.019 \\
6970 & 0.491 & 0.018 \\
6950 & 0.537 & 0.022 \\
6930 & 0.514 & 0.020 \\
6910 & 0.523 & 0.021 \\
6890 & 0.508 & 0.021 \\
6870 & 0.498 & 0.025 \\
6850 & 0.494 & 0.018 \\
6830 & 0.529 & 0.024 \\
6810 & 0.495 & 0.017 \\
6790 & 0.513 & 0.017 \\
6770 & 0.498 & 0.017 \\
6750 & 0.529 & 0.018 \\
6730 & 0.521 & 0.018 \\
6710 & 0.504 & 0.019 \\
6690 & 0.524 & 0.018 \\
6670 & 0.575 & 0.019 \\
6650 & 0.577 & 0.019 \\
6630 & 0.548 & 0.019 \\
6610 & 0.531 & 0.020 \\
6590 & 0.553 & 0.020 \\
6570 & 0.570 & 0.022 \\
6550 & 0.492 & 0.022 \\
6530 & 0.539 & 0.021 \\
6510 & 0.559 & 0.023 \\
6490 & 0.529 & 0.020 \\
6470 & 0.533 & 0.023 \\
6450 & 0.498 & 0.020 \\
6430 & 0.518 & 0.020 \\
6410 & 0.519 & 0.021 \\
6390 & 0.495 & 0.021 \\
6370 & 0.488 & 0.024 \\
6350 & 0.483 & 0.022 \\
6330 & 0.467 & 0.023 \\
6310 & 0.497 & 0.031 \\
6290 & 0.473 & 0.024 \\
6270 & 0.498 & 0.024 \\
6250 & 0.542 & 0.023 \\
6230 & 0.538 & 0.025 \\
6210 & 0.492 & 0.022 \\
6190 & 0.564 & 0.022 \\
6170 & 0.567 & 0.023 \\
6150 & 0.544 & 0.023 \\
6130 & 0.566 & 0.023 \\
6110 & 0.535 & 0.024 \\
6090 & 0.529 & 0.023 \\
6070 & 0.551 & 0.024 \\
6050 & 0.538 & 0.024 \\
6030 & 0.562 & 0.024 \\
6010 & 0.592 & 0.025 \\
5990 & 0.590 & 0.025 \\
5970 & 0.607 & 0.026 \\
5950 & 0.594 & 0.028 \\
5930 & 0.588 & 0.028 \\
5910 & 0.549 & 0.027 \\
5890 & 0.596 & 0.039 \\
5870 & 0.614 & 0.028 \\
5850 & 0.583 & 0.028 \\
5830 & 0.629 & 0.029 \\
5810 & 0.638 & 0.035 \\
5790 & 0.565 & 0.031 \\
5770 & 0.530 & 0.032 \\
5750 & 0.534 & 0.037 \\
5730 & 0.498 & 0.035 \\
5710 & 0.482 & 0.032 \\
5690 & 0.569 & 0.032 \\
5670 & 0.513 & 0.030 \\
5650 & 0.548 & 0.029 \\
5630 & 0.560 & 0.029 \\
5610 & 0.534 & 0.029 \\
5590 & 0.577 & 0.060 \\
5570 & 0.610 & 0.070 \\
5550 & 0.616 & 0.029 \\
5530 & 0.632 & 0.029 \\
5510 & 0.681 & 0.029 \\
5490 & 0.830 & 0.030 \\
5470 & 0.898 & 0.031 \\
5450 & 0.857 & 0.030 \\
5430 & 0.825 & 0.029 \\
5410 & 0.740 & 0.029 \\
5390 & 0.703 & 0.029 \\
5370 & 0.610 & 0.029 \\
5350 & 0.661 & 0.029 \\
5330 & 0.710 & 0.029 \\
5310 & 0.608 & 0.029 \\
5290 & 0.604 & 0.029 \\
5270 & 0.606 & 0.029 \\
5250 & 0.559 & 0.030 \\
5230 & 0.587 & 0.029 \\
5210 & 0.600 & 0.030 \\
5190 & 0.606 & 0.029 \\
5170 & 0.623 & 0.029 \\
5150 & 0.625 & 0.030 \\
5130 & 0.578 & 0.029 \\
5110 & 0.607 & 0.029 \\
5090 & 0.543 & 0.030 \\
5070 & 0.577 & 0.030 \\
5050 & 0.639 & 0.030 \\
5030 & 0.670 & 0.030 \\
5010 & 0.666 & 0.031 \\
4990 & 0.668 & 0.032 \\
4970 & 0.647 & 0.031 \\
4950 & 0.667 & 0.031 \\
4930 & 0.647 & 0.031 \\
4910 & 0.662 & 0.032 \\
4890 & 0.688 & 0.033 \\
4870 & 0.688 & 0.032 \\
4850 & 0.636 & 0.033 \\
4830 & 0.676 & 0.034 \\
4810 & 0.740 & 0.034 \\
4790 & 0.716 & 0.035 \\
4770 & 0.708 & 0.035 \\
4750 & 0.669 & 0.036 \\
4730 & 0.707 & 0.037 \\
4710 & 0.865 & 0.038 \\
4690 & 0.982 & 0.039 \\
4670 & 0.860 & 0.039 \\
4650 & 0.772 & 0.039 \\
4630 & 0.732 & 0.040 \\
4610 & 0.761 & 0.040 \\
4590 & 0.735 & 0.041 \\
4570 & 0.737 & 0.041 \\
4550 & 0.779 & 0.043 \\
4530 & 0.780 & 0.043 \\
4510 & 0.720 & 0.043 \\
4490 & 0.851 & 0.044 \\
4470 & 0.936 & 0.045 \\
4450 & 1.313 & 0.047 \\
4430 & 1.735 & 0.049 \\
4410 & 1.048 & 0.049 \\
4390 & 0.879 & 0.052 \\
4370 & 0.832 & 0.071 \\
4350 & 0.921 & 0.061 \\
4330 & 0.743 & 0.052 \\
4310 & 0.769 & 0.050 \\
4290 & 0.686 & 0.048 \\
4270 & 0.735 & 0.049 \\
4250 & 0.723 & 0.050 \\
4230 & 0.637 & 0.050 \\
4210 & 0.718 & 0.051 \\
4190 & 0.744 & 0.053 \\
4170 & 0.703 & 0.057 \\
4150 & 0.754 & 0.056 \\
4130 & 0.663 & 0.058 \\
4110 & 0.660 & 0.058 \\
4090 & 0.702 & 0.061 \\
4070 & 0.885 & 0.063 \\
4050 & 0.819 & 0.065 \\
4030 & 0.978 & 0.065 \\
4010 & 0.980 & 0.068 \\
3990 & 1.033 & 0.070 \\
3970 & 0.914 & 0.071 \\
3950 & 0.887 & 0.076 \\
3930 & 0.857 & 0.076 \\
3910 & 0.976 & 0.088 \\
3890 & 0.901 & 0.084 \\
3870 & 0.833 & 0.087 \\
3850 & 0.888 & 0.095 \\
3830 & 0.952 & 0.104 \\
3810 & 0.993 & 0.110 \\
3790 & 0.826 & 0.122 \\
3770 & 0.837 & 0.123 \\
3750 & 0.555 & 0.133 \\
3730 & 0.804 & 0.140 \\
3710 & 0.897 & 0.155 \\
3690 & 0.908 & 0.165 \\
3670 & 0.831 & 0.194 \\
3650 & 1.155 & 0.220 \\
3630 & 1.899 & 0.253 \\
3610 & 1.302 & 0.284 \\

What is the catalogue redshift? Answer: 1.86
